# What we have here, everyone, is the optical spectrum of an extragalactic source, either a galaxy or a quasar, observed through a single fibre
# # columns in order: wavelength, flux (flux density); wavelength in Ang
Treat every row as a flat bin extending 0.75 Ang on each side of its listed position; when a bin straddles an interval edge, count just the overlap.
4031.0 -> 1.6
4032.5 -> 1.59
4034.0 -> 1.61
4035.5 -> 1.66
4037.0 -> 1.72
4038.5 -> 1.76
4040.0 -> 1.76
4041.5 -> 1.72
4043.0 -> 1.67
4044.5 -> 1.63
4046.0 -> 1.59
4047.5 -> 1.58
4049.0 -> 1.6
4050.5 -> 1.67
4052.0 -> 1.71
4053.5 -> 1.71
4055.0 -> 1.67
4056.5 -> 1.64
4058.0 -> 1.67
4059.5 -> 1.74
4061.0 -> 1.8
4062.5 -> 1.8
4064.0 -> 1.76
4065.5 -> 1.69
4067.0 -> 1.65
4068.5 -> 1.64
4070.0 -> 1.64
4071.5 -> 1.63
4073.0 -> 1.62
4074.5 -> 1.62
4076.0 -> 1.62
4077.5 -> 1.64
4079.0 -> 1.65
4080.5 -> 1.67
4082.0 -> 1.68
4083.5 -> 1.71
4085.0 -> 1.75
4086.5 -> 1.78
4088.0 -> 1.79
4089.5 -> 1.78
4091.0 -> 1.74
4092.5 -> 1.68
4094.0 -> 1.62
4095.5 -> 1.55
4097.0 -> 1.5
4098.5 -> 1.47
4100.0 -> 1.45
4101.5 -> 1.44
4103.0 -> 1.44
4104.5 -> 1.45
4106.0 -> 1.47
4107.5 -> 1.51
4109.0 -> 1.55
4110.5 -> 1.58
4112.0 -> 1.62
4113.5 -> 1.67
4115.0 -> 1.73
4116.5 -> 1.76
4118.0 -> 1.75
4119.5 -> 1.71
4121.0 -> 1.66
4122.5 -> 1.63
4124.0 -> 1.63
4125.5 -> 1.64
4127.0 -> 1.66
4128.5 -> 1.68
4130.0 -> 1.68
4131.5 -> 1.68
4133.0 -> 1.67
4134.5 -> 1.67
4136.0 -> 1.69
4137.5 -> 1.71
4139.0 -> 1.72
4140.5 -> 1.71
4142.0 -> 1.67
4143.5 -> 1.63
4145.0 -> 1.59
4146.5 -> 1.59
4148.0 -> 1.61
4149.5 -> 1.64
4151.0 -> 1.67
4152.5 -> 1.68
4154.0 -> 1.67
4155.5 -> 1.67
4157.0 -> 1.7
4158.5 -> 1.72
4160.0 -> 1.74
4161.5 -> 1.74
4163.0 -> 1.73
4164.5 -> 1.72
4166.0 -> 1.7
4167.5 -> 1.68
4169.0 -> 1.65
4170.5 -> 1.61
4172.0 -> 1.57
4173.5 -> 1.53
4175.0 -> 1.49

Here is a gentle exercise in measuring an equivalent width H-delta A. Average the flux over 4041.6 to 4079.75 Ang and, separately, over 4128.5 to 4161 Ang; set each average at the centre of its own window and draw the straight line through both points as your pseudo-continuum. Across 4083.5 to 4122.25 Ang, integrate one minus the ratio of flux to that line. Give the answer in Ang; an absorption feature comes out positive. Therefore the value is 1.2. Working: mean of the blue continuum 1.67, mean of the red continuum 1.67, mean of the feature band 1.62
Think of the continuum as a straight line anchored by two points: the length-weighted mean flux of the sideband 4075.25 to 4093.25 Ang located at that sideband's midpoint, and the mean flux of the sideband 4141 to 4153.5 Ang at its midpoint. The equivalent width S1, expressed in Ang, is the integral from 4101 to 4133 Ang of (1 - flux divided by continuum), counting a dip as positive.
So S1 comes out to 1.0 Ang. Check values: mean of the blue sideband 1.71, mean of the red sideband 1.64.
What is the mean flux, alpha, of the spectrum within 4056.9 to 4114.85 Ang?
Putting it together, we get 1.63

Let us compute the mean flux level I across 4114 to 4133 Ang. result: 1.68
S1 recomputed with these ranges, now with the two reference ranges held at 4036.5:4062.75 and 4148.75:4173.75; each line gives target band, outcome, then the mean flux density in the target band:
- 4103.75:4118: 0.7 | 1.6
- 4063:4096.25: 0.1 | 1.68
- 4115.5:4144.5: 0.0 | 1.68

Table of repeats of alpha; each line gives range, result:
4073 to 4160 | 1.64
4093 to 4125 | 1.58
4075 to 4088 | 1.69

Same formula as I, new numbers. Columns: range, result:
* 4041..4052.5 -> 1.64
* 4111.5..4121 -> 1.71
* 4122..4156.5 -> 1.66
